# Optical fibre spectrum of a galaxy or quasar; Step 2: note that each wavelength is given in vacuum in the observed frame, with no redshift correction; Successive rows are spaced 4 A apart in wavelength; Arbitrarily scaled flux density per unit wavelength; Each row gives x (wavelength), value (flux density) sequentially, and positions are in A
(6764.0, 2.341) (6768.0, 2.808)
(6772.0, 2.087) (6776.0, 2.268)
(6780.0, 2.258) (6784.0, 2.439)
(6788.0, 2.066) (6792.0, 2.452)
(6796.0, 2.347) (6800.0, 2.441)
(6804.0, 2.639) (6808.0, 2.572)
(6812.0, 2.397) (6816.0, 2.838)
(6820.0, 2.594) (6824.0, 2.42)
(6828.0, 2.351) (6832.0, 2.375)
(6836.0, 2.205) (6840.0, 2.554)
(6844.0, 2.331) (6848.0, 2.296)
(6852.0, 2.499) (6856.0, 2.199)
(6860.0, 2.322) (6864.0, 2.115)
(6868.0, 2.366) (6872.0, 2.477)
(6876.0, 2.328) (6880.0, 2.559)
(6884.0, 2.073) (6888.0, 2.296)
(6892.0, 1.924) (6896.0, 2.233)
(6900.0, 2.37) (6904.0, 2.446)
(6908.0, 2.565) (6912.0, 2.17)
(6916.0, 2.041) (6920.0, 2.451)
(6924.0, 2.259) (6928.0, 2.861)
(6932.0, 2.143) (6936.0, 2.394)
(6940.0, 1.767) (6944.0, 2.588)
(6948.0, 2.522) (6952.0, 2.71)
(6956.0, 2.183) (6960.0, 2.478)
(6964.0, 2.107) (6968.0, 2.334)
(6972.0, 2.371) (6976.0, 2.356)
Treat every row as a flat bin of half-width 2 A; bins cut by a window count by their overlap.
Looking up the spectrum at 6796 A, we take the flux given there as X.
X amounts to 2.347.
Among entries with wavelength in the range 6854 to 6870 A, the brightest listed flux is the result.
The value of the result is 2.366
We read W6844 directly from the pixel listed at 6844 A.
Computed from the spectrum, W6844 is 2.331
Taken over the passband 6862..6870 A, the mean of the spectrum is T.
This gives 2.24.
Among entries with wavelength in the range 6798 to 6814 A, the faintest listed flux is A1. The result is 2.397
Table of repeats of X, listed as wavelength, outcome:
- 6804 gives 2.639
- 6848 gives 2.296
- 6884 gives 2.073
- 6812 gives 2.397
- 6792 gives 2.452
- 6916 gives 2.041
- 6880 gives 2.559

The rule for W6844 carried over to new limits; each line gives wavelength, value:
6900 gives 2.37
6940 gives 1.767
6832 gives 2.375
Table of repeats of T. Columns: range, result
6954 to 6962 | 2.33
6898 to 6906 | 2.41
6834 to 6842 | 2.38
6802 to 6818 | 2.61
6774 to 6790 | 2.26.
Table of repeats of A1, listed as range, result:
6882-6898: 1.924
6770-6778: 2.087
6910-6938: 2.041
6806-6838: 2.205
